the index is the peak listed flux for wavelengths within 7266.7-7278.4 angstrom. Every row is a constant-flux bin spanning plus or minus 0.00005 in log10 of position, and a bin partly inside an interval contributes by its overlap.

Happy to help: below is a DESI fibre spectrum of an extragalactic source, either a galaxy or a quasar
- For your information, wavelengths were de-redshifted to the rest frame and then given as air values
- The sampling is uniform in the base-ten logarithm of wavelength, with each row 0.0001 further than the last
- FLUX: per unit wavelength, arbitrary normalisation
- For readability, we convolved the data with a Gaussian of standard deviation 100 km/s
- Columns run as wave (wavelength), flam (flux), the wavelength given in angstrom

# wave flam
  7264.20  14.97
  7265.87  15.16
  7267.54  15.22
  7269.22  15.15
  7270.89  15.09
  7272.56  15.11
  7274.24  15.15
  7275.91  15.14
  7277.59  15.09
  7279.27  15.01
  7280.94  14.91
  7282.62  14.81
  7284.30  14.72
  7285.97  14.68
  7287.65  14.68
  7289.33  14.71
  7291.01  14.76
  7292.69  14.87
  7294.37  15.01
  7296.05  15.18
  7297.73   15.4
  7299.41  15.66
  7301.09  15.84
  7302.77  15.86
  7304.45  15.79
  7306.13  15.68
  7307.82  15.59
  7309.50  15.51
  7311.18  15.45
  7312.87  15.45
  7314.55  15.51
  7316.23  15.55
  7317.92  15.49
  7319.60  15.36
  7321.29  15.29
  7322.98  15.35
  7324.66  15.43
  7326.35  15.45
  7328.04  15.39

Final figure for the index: 15.22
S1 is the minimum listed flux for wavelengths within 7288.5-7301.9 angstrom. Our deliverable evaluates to 14.71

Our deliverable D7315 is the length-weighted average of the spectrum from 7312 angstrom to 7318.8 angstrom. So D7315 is 15.5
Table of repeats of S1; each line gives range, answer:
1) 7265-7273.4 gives 15.09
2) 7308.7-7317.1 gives 15.45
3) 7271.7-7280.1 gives 15.01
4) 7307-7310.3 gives 15.51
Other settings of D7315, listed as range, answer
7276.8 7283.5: 14.9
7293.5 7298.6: 15.2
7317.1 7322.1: 15.4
